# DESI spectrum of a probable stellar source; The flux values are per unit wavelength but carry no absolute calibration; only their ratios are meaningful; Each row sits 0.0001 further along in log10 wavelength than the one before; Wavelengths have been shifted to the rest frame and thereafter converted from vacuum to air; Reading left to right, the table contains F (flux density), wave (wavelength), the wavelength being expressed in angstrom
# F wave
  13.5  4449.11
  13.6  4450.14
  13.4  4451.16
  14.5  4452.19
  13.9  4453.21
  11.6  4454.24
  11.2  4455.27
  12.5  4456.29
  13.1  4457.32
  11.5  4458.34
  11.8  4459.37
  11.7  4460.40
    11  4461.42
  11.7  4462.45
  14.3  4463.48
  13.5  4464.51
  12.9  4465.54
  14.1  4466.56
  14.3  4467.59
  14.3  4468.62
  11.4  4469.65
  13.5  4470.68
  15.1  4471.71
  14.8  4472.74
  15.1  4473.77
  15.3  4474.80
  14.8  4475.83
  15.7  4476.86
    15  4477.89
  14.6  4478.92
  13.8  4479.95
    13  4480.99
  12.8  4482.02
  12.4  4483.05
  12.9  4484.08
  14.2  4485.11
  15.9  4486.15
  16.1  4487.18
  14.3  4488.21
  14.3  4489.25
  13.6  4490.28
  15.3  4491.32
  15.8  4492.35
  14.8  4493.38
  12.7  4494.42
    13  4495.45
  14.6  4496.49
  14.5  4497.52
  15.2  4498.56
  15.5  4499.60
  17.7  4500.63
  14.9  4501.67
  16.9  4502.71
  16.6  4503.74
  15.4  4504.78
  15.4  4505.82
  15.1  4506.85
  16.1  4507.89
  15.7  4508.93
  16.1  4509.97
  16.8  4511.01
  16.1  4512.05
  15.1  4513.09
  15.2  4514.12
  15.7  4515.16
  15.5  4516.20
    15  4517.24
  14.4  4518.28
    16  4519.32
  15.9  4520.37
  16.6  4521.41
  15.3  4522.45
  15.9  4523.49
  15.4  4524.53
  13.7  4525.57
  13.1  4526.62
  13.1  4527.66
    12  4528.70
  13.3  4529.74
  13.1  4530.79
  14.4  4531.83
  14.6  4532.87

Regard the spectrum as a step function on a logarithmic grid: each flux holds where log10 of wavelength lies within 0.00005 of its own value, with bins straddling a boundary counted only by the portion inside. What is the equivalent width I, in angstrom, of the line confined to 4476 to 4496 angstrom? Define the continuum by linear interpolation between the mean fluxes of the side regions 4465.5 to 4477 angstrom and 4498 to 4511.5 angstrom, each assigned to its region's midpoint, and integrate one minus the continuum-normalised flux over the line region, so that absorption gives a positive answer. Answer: 1.04 angstrom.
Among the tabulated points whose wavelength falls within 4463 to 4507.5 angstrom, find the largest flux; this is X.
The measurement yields 17.7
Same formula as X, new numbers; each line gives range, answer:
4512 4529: 16.6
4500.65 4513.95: 16.9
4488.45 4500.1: 15.8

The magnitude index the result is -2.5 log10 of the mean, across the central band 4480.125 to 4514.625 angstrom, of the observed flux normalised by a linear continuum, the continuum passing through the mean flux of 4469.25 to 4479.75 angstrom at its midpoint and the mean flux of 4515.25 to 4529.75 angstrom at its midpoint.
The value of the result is -0.024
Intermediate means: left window 14.5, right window 14.7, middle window 15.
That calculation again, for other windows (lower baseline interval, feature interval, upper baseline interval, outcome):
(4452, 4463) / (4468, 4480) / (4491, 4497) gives -0.104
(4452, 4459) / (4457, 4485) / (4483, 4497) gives -0.014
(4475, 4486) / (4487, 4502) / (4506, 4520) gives -0.006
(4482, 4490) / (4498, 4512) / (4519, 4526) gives -0.074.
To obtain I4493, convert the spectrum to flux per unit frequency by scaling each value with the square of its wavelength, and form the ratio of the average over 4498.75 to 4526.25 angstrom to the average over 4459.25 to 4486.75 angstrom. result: 1.16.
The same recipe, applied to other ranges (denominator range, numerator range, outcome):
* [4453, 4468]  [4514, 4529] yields 1.22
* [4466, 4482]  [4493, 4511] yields 1.09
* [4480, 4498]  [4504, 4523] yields 1.12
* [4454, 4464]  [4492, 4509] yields 1.29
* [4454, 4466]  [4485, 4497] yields 1.21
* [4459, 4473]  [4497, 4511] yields 1.22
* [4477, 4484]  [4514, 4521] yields 1.14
